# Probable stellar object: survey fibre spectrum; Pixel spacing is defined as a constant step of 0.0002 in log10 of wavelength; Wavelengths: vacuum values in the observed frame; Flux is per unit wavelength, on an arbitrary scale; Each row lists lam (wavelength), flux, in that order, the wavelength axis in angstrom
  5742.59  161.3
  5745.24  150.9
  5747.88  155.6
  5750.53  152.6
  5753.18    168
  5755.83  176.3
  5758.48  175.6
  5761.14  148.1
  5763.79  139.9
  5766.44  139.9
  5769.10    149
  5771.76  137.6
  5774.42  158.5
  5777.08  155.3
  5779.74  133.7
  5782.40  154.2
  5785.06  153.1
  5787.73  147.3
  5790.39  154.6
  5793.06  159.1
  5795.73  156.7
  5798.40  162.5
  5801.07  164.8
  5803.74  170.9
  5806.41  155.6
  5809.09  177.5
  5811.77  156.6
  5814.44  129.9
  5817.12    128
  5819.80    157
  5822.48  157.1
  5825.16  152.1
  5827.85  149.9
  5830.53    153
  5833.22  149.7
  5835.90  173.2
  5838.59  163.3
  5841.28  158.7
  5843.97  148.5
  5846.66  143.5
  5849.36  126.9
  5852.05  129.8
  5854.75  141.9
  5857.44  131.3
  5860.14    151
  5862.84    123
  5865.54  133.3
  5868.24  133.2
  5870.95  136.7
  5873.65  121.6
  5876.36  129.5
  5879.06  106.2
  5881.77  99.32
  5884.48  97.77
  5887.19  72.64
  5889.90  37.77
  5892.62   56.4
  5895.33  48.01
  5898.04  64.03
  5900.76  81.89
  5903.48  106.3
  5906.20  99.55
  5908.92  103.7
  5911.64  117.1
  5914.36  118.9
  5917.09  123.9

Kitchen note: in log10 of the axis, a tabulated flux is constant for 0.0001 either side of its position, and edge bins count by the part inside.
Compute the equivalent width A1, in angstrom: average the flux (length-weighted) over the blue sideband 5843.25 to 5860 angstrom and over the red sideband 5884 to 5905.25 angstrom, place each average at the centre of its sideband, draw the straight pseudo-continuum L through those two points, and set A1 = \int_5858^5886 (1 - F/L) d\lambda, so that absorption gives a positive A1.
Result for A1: -4.64 angstrom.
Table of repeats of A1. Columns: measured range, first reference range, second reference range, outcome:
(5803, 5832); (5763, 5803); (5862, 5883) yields -2.6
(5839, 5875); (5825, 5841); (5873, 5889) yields -2.4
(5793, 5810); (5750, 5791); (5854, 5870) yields -2.0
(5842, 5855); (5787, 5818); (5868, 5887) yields -0.8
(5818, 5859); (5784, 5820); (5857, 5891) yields -4.5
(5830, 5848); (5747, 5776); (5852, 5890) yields -3.7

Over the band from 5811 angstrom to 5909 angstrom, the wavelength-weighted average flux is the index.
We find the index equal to 123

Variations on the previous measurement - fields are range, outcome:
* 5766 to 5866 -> 150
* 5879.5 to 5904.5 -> 74.5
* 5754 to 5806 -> 155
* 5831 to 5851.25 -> 151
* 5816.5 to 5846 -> 154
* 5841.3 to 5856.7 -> 140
